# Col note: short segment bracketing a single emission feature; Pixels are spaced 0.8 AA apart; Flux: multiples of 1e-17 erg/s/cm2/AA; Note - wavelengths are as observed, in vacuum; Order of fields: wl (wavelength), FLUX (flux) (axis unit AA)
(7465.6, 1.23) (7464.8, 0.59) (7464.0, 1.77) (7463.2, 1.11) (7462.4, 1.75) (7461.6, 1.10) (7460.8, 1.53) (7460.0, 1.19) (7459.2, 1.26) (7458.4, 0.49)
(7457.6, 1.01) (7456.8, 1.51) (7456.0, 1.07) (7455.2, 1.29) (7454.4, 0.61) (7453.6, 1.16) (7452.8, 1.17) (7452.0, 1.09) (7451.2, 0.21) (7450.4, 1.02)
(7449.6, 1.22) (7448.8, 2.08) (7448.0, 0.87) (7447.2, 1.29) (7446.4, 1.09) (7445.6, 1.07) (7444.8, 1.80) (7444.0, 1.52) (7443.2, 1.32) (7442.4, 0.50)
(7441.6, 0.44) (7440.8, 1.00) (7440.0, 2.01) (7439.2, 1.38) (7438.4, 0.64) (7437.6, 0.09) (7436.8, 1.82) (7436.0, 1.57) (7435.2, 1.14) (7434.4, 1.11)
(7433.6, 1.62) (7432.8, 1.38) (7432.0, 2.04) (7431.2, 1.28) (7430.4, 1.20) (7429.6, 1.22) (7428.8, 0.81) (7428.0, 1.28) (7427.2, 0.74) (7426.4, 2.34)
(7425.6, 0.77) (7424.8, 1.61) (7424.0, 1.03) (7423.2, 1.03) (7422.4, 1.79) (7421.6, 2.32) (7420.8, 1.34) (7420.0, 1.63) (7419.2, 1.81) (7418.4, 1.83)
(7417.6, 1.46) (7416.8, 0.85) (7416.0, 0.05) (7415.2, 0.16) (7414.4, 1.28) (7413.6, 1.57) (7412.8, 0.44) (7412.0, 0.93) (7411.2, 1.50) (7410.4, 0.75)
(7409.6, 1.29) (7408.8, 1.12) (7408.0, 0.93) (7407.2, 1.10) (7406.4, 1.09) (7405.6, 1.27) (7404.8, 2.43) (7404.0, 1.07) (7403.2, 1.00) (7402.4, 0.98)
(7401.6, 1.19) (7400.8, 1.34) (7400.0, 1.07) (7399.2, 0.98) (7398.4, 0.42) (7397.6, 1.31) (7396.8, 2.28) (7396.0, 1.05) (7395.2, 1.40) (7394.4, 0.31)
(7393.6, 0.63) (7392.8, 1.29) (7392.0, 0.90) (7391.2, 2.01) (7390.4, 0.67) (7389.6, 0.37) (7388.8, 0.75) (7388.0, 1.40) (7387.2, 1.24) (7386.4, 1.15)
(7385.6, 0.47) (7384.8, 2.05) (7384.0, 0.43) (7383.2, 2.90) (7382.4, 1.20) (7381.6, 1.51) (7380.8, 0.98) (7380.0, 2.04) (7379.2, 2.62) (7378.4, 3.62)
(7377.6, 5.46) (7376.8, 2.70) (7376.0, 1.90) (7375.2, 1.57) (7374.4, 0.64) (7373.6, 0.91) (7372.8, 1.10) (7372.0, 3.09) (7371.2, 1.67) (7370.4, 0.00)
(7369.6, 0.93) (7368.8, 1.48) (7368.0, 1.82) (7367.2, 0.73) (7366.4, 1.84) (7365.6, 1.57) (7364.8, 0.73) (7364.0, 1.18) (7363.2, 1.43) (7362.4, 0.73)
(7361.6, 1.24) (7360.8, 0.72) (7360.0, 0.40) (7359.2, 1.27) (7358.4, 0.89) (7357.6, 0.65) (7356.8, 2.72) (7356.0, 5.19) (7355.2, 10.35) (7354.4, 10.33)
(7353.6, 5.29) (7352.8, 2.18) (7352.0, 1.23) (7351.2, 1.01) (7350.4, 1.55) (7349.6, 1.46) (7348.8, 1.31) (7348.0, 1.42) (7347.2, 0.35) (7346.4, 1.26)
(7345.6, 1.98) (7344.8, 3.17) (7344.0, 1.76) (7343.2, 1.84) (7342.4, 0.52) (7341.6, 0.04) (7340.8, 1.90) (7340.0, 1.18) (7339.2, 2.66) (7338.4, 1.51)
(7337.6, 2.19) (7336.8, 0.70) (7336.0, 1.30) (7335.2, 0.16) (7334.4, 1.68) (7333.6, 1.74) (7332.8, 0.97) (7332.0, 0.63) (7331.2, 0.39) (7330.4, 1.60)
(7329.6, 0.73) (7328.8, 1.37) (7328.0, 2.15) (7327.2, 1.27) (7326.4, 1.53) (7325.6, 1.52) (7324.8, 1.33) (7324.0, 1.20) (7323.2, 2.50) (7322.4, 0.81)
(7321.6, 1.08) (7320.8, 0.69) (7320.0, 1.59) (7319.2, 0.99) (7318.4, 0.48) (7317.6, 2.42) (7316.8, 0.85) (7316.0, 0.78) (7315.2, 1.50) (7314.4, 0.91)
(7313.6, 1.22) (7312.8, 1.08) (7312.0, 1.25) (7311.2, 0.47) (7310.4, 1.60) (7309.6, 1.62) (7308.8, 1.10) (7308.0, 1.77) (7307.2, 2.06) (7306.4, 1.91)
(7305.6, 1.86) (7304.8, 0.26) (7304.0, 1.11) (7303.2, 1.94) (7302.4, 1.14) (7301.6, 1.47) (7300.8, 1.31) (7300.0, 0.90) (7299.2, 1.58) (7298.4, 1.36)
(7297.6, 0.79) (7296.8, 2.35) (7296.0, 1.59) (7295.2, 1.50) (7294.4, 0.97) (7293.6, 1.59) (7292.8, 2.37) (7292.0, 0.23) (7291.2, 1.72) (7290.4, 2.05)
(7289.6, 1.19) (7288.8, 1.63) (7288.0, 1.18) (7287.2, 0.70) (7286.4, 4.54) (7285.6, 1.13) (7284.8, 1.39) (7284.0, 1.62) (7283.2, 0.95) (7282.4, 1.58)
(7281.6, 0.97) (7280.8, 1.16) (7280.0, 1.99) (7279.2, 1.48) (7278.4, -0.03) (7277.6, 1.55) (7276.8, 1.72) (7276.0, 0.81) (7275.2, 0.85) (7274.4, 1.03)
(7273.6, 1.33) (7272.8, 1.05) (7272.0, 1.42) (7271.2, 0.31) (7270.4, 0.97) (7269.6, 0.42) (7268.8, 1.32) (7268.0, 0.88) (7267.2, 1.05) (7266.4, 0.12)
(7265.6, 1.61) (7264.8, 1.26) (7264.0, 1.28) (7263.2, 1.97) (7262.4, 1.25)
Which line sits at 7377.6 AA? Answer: [N II]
